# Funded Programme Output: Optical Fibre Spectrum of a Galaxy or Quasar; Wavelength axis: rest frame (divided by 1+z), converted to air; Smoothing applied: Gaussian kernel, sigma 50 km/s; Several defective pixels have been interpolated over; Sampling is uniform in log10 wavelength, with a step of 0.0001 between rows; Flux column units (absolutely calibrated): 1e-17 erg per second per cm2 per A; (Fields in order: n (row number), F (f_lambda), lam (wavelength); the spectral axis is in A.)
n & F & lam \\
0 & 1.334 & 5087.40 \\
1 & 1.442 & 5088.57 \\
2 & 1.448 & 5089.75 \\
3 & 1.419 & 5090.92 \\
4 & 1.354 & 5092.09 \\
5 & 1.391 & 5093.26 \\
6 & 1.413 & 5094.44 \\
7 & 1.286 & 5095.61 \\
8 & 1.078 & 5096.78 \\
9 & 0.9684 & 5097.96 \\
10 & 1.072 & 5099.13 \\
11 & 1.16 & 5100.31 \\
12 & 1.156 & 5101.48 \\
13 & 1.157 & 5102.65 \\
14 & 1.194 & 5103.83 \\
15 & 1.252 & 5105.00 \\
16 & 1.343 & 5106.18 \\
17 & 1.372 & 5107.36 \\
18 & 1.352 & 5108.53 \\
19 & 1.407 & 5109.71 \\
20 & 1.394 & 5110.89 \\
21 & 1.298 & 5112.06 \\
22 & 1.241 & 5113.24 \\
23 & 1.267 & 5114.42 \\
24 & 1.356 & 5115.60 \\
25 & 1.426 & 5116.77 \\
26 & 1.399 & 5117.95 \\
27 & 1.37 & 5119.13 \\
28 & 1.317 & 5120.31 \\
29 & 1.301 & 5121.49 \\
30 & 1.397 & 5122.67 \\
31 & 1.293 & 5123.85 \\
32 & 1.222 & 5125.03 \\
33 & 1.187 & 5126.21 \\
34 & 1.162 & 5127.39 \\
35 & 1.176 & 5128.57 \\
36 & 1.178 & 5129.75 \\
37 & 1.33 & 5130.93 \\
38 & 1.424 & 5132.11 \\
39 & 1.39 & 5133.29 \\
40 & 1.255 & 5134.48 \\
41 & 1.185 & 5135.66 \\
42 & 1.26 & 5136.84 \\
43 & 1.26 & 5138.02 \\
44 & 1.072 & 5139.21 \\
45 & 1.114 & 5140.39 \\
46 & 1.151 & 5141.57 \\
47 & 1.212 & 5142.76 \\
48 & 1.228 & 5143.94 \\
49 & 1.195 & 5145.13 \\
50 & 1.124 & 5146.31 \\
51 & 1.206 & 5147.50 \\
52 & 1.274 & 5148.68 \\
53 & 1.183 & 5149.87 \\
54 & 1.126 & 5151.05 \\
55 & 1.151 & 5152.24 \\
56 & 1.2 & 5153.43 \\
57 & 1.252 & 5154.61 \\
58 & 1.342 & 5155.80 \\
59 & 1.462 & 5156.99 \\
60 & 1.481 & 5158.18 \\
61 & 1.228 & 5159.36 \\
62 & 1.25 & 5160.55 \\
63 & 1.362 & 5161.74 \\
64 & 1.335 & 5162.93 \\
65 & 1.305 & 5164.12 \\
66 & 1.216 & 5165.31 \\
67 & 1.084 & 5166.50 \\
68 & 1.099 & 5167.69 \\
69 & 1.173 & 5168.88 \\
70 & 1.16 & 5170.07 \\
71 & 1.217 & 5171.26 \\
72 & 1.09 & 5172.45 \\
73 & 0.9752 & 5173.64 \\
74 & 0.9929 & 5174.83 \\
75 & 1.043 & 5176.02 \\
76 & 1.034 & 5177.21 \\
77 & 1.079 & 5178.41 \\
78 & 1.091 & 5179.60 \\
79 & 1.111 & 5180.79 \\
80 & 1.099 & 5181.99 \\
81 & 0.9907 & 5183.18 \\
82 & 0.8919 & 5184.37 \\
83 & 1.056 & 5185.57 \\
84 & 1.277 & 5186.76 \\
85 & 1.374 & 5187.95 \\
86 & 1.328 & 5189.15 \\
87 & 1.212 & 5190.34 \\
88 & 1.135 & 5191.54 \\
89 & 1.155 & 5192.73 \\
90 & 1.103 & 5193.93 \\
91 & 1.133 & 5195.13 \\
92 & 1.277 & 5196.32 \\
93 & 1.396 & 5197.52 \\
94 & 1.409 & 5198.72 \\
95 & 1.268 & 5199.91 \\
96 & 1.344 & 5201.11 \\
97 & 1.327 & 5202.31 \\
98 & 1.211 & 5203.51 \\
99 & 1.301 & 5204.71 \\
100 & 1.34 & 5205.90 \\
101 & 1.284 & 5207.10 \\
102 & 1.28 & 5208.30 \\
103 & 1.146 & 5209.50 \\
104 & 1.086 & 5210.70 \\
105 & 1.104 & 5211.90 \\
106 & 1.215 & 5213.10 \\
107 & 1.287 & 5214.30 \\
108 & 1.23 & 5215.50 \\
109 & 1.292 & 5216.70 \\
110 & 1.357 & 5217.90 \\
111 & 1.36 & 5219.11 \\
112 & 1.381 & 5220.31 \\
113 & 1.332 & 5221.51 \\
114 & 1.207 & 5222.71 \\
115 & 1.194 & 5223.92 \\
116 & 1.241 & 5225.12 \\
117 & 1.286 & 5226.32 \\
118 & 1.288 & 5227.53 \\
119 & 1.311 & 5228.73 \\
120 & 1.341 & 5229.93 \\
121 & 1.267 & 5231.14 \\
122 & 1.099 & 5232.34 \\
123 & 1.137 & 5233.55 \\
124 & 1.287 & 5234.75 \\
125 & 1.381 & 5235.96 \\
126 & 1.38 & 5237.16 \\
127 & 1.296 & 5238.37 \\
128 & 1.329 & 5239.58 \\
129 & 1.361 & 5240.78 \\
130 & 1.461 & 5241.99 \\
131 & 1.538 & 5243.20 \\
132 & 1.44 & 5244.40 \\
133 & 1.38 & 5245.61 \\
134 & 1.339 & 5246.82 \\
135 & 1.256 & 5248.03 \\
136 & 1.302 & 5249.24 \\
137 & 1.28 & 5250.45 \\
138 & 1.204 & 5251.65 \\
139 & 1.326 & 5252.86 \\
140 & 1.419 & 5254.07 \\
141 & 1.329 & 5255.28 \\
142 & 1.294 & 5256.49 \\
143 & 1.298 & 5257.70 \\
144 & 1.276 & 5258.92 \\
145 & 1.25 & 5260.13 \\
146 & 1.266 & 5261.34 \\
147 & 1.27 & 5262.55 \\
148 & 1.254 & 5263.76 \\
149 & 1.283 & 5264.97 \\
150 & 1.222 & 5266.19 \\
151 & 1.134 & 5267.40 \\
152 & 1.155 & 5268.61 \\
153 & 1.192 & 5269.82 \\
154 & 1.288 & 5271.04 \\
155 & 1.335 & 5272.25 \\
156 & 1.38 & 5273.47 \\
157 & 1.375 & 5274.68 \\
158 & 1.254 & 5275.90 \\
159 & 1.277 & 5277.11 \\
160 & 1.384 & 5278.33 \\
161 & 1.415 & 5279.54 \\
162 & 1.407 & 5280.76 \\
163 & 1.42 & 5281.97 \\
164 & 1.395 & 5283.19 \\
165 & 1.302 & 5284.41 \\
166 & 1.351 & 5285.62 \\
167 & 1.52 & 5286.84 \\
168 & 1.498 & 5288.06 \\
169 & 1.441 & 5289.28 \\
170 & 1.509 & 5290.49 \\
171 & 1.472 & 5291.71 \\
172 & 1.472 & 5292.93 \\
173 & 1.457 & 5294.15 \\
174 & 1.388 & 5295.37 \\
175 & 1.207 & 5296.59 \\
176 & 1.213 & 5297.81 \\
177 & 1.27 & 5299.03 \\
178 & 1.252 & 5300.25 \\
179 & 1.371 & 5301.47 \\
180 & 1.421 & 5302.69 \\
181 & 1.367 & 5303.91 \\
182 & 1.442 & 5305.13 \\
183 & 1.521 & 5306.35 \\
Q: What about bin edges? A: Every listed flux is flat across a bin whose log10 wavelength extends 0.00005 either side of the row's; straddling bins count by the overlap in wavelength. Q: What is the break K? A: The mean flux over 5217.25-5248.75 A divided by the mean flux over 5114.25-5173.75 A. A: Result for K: 1.06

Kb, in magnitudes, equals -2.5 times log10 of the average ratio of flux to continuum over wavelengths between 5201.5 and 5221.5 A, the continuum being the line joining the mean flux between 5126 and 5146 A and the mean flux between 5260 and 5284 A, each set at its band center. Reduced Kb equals 0.00 mag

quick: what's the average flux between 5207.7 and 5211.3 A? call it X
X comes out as 1.17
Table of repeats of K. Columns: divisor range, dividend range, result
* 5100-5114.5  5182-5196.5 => 0.90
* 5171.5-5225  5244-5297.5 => 1.11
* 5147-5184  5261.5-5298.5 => 1.14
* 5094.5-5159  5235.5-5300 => 1.07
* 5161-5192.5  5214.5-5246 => 1.15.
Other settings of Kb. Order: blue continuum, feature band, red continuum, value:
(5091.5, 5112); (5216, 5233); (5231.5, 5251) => 0.03 mag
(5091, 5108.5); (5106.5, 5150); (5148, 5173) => -0.03 mag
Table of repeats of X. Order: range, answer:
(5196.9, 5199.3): 1.4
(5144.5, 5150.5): 1.2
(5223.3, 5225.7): 1.22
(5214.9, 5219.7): 1.31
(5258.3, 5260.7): 1.26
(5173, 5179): 1.03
